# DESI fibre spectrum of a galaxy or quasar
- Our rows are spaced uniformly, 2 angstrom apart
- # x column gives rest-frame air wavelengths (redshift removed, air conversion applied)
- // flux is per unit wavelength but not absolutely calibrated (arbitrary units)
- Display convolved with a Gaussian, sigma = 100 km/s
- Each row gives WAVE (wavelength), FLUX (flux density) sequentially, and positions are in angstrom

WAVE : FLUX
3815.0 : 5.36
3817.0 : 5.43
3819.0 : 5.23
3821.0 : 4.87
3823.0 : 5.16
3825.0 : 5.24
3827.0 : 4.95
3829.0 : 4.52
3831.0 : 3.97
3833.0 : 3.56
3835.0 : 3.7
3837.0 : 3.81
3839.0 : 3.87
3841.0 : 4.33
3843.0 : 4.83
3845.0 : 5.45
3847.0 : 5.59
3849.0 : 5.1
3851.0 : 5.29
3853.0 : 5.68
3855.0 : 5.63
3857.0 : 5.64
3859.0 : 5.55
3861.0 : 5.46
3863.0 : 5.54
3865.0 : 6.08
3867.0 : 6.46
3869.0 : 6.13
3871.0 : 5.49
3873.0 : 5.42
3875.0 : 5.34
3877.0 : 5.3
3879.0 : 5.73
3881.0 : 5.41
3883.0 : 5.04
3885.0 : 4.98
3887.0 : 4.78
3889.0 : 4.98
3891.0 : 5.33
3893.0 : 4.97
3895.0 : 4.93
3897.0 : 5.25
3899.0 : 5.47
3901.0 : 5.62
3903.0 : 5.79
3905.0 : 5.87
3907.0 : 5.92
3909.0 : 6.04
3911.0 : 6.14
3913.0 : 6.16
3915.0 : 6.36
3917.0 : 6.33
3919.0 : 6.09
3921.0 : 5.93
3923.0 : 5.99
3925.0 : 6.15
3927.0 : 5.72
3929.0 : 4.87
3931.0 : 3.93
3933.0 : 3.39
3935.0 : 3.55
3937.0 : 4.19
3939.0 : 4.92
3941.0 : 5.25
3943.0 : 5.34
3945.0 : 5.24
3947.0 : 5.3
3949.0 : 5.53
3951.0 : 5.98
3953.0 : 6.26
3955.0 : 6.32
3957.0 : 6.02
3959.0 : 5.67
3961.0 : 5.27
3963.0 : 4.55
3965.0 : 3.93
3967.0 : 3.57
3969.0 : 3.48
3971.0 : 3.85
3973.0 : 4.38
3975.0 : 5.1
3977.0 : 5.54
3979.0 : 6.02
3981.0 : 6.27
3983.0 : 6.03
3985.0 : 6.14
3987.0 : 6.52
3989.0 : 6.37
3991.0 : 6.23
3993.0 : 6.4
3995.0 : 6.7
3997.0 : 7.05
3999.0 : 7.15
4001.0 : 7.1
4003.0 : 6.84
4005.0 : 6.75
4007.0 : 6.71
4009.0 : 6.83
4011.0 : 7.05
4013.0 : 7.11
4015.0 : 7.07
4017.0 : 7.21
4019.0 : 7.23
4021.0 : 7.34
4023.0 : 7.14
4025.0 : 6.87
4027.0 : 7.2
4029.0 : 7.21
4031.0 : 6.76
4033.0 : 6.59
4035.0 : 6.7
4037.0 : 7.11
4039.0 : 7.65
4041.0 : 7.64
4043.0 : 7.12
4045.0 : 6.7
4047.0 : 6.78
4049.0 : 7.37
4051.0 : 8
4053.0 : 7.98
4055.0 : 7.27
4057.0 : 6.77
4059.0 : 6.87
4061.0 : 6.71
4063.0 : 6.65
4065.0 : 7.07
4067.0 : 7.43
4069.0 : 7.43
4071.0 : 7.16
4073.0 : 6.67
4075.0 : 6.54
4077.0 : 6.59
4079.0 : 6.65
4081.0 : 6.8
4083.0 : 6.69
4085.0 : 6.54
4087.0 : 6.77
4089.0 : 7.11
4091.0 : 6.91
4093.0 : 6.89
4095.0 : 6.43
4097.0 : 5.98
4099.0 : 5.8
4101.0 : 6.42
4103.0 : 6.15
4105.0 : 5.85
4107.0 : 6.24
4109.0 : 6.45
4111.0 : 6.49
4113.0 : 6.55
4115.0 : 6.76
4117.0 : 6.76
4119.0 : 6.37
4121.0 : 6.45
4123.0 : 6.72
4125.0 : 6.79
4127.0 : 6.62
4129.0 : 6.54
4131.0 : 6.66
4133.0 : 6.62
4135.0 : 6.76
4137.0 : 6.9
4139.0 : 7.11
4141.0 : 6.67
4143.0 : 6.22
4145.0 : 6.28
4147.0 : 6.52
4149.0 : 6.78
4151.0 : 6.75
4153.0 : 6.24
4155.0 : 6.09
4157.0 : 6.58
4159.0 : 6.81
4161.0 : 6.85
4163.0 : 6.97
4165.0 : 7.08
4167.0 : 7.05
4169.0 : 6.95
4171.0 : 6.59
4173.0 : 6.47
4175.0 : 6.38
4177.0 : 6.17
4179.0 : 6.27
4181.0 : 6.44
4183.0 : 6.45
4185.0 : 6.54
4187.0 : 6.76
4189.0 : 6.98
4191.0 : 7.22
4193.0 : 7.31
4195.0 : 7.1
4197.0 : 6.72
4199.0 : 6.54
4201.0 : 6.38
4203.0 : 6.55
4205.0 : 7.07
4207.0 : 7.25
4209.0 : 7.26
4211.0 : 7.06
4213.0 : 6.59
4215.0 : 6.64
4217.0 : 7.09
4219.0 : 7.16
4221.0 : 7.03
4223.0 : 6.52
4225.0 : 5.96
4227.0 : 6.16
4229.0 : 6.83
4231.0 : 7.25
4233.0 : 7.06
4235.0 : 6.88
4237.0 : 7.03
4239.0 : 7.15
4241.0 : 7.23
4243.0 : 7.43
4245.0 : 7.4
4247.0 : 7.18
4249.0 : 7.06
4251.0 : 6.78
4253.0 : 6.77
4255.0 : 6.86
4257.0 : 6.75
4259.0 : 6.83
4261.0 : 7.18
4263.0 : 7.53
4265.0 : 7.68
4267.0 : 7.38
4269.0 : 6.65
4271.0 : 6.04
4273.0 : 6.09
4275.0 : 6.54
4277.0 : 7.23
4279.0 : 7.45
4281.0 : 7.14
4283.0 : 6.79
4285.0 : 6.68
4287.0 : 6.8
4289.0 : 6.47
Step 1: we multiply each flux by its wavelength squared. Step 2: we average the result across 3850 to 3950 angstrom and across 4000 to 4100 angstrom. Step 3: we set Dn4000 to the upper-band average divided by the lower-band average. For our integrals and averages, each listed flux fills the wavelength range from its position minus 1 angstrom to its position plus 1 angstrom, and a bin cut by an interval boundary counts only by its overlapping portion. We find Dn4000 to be 1.38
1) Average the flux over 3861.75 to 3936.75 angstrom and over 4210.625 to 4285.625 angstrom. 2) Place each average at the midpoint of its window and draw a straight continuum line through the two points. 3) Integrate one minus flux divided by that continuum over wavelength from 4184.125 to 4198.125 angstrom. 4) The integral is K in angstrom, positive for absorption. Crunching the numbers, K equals -0.6 angstrom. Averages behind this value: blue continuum 5.46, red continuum 6.92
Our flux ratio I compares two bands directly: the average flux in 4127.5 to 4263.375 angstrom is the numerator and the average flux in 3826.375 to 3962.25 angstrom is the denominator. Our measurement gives 1.3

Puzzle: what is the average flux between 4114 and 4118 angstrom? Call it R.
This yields 6.76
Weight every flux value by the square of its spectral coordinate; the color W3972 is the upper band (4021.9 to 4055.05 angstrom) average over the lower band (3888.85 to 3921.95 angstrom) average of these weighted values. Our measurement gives 1.3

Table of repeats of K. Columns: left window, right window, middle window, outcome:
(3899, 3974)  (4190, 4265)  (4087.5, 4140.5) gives -2.2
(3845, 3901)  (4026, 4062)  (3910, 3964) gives 5.7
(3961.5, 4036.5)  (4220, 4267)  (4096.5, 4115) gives 0.9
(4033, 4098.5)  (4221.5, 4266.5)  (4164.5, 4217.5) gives 1.6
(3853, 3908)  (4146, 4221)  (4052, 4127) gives -4.0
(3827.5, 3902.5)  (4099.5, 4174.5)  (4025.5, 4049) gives -3.8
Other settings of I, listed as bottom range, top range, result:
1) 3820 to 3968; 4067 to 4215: 1.27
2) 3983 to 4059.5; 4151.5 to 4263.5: 0.98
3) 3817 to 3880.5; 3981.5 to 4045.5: 1.34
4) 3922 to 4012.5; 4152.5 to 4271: 1.22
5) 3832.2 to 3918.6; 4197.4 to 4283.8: 1.29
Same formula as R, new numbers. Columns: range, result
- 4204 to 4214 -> 7.05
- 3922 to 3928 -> 5.95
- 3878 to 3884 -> 5.39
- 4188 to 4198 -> 7.07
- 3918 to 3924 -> 6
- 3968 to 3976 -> 4.2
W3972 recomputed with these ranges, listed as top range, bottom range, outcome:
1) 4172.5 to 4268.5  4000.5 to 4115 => 1.08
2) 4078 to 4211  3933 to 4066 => 1.14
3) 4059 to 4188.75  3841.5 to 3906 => 1.38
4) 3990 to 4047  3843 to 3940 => 1.37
